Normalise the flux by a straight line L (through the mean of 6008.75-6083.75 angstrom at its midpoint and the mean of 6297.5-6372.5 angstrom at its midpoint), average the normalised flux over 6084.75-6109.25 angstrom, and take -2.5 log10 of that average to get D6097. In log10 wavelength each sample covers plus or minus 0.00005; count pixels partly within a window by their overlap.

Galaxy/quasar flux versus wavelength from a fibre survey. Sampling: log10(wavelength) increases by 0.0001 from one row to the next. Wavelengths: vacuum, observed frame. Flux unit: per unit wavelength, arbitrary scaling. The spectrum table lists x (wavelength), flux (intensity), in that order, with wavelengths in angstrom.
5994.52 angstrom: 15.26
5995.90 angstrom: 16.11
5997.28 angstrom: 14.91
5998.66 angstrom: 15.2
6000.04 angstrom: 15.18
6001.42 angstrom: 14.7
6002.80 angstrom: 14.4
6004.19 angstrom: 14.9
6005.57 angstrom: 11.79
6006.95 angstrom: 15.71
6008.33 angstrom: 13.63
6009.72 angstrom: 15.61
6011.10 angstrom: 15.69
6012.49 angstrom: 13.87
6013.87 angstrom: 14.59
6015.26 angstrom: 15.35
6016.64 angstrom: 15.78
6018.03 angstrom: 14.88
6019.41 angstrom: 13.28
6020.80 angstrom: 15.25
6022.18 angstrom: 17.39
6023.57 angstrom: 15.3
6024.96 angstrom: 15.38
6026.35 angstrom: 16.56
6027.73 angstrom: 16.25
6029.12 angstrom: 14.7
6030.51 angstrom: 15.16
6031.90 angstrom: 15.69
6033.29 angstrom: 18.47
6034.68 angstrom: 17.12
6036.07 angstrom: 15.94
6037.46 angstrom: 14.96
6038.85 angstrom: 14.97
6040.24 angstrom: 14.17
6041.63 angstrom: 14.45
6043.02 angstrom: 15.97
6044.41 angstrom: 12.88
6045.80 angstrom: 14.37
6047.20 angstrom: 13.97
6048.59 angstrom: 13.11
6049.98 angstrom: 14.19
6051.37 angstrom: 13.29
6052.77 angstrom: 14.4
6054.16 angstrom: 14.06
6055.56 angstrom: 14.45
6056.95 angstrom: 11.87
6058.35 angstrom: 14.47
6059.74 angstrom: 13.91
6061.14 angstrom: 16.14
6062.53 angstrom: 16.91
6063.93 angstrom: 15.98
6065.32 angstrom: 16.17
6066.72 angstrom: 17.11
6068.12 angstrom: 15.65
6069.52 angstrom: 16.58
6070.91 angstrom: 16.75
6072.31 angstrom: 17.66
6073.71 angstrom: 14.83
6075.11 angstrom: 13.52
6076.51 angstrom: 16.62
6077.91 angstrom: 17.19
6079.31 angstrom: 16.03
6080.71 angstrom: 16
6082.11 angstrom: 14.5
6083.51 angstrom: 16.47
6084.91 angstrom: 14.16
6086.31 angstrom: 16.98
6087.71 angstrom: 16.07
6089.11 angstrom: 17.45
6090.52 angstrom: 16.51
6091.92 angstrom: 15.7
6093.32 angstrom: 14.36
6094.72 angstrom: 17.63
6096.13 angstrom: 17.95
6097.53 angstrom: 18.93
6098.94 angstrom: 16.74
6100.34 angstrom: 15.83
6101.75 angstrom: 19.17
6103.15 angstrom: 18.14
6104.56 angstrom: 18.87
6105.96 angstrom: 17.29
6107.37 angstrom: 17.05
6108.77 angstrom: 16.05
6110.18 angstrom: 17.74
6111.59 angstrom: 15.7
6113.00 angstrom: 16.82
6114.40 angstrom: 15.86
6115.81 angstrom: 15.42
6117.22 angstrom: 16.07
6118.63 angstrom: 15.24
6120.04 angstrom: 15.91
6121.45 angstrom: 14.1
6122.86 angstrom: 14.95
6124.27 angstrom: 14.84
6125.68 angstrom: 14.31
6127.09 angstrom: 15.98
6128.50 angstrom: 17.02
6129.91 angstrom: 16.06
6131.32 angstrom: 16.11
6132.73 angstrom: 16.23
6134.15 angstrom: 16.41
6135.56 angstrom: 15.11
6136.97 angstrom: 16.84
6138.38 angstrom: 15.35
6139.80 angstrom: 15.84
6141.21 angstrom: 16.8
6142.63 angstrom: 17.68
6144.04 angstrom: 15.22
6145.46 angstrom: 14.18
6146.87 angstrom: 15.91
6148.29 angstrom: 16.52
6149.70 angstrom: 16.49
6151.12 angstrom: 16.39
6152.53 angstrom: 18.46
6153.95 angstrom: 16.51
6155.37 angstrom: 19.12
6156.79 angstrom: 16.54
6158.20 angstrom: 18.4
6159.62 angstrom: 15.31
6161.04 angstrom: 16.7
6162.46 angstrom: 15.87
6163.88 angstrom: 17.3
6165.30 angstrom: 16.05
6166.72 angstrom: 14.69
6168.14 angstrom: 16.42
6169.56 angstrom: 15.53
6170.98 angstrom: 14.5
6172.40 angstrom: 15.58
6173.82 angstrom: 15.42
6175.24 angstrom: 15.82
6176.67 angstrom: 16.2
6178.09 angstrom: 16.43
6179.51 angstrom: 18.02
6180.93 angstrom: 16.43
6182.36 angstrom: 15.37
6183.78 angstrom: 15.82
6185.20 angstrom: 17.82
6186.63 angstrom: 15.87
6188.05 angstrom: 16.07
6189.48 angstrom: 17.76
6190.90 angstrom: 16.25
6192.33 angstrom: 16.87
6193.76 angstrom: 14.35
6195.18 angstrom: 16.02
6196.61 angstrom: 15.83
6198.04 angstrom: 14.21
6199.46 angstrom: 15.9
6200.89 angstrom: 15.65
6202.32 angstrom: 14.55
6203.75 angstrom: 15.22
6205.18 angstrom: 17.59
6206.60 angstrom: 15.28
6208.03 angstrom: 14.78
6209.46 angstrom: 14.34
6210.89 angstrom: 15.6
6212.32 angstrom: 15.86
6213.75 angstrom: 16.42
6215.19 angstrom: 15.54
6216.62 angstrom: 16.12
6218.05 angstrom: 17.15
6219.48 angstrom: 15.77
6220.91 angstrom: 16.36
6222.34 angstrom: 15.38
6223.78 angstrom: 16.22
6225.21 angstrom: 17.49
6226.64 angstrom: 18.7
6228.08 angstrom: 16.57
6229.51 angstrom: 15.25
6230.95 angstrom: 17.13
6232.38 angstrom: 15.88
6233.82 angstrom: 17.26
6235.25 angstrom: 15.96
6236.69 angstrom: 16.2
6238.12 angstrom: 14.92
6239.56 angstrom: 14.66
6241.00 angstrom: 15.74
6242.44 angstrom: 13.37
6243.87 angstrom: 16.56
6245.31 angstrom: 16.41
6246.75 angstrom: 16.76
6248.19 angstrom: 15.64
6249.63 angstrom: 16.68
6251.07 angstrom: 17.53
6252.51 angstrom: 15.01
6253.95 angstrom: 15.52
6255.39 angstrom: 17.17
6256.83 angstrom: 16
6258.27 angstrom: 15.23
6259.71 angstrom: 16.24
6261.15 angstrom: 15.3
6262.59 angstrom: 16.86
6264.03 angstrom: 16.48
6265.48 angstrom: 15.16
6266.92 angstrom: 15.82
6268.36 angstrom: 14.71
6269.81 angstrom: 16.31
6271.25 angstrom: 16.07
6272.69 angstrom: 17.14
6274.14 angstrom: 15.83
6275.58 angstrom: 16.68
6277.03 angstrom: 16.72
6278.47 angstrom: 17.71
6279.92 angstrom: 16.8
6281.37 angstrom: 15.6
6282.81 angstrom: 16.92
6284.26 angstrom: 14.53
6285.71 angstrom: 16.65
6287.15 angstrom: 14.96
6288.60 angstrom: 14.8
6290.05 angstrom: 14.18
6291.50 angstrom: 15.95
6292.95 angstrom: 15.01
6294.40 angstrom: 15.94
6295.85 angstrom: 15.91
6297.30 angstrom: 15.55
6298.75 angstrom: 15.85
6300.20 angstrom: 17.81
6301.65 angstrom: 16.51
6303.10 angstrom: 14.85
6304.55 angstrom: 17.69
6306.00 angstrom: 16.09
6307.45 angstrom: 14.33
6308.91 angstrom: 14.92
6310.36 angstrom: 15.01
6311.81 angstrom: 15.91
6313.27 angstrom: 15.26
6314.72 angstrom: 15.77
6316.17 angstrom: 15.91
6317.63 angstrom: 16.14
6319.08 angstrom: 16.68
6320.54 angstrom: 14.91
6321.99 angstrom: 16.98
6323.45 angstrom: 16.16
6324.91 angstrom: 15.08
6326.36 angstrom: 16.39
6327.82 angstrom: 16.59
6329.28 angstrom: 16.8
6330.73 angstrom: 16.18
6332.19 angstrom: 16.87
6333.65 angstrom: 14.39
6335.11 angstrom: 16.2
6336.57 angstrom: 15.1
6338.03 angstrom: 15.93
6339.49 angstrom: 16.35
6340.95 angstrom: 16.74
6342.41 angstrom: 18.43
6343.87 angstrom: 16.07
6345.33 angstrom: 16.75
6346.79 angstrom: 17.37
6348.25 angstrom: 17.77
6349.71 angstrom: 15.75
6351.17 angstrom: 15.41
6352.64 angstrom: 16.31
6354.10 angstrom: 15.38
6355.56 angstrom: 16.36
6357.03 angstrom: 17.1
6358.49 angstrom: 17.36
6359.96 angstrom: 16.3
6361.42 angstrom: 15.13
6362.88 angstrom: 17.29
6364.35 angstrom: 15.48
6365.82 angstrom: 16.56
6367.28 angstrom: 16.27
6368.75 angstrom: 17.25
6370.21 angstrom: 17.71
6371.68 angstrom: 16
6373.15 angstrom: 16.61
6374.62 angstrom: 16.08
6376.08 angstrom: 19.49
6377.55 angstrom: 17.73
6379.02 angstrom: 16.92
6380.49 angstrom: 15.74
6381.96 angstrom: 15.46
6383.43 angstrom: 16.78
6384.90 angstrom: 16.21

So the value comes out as -0.10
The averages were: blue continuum 15.3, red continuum 16.2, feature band 17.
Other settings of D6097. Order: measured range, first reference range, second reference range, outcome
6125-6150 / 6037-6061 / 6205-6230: -0.06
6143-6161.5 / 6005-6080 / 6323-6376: -0.07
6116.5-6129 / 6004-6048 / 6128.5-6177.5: 0.04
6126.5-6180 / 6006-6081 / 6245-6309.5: -0.05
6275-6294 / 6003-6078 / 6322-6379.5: 0.02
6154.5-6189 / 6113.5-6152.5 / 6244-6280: -0.02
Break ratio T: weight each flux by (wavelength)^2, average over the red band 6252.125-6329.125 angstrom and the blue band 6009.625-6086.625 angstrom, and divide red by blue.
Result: 1.13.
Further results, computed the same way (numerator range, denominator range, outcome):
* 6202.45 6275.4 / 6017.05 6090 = 1.11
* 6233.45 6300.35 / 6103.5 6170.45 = 1.02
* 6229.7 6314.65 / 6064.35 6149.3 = 1.03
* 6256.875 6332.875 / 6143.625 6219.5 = 1.03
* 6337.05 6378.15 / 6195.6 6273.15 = 1.09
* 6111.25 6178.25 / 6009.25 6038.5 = 1.07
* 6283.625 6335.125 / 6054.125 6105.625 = 1.05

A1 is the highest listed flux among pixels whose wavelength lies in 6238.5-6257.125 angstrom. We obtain 17.53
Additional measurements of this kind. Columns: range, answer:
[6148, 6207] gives 19.12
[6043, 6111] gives 19.17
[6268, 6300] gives 17.71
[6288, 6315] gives 17.81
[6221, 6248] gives 18.7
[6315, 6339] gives 16.98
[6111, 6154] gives 18.46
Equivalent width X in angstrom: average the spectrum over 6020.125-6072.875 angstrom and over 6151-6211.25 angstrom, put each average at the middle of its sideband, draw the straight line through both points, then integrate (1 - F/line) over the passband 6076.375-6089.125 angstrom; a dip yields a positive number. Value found -0.4 angstrom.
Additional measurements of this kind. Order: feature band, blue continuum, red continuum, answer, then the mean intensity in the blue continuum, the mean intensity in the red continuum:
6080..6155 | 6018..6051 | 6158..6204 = -3.3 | 15.2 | 16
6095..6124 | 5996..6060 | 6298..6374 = -2.8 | 14.8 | 16.2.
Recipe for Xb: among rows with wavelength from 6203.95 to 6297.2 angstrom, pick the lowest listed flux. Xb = 13.37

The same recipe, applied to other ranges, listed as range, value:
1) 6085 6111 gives 14.36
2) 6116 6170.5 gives 14.1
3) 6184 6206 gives 14.21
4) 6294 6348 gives 14.33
